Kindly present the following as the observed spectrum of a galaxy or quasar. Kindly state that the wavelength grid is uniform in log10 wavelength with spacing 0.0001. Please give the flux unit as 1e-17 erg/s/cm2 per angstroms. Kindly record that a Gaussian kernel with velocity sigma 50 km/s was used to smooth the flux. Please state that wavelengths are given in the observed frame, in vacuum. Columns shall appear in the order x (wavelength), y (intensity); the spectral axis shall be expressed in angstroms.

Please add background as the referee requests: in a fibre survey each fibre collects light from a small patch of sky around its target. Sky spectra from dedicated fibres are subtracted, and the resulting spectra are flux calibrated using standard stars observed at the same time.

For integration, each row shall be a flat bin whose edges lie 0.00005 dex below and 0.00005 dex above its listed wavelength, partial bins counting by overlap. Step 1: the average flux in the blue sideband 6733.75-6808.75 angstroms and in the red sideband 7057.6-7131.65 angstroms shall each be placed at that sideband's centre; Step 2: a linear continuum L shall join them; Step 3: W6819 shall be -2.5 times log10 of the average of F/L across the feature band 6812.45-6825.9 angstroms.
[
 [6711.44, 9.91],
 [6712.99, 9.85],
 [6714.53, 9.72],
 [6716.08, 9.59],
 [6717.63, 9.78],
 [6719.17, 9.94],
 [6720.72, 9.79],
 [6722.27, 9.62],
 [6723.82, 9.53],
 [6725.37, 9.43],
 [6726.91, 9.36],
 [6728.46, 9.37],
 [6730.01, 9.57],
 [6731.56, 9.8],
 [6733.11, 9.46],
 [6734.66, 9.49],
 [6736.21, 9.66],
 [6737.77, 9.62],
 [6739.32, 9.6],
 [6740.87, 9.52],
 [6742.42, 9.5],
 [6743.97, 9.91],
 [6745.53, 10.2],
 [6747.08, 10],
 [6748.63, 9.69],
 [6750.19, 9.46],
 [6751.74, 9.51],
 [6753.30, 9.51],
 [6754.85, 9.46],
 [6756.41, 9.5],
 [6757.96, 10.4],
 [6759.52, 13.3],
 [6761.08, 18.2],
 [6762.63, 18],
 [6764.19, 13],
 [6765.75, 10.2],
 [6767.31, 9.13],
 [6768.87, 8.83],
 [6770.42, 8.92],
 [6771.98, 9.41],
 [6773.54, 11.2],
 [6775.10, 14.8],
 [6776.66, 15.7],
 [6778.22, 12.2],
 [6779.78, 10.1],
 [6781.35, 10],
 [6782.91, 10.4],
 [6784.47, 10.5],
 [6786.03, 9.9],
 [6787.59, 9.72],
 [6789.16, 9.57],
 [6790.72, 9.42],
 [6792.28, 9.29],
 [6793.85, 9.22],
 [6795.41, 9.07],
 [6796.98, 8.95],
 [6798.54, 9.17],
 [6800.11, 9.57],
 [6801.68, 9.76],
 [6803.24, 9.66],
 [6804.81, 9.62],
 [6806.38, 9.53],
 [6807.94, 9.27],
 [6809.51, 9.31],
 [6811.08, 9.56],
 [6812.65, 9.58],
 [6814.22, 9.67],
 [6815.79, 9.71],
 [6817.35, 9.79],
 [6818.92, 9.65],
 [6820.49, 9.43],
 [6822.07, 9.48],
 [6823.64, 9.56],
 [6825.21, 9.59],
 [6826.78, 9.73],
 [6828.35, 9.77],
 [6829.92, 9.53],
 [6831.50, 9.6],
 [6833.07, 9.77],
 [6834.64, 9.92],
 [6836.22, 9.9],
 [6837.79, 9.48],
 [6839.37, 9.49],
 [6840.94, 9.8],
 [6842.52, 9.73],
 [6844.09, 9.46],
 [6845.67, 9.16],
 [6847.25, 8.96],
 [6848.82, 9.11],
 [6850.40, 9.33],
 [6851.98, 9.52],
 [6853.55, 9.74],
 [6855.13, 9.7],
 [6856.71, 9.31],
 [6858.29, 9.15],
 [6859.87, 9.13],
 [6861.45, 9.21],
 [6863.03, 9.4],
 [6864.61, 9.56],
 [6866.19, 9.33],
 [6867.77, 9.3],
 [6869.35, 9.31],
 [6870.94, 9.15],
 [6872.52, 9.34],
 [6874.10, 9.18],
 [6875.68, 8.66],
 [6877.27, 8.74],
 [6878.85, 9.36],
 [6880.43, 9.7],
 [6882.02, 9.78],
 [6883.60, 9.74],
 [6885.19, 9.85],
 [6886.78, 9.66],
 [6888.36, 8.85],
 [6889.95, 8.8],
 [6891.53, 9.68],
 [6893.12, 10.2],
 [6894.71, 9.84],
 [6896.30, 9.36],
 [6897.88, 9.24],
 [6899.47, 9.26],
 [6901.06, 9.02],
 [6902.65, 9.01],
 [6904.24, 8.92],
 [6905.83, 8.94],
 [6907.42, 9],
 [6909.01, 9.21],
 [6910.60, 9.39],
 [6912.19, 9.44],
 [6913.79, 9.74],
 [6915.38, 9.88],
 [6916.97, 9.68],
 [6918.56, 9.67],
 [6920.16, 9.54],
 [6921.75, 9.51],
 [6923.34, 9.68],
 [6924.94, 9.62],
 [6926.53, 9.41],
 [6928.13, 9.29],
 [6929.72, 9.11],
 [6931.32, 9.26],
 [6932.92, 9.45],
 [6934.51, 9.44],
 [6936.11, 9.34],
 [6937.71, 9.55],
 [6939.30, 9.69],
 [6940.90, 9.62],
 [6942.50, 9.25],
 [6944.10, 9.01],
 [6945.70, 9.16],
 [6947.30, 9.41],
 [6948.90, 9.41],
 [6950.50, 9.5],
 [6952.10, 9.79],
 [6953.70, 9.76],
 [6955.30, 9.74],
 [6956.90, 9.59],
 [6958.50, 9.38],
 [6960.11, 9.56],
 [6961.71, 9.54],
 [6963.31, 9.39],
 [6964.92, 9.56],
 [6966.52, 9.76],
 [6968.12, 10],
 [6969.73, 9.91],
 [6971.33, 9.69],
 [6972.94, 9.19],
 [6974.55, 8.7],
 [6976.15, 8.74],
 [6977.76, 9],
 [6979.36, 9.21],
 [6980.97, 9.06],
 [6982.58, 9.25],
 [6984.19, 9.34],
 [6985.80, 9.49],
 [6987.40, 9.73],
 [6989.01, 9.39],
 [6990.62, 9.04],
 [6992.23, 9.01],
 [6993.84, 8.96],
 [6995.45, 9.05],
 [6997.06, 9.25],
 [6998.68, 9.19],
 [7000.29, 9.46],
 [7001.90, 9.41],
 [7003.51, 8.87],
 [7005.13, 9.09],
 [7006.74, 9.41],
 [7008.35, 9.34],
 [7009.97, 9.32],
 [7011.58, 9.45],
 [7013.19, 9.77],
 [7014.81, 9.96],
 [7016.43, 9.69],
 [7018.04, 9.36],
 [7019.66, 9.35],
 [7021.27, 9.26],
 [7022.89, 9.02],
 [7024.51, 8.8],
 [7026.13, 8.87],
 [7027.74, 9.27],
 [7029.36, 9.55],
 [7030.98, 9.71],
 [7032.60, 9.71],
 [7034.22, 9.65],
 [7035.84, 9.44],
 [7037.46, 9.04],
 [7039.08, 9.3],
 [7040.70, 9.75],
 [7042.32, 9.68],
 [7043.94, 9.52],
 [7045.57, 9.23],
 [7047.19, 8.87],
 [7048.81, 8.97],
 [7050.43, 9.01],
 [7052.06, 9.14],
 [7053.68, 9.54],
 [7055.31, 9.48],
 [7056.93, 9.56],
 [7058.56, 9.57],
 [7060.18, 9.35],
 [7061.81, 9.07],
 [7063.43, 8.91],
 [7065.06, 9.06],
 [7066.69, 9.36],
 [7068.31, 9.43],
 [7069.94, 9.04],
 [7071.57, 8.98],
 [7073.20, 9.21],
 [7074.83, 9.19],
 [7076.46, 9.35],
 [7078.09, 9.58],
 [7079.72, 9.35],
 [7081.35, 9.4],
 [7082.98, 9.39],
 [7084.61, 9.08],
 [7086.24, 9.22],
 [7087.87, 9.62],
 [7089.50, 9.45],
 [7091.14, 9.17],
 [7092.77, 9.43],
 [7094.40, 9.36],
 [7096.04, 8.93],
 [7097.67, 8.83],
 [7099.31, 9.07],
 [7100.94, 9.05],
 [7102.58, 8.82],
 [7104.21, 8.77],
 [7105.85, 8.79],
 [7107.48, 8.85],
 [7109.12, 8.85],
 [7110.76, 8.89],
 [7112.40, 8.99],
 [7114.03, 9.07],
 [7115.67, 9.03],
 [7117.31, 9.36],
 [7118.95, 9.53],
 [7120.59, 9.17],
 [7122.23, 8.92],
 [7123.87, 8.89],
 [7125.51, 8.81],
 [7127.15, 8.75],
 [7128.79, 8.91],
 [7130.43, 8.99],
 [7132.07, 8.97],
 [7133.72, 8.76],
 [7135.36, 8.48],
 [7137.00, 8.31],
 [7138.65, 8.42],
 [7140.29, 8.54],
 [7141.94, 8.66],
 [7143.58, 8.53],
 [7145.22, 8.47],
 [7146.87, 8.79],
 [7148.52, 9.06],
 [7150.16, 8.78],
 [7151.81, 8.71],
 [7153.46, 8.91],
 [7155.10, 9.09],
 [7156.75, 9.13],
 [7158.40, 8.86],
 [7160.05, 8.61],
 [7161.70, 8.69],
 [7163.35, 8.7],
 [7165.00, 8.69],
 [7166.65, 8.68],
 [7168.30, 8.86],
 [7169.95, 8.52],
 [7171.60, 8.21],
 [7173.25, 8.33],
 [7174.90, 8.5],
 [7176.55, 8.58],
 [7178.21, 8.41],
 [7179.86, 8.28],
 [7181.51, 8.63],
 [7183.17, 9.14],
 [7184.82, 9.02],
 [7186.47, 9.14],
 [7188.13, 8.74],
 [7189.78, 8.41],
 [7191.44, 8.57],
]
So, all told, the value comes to 0.07 mag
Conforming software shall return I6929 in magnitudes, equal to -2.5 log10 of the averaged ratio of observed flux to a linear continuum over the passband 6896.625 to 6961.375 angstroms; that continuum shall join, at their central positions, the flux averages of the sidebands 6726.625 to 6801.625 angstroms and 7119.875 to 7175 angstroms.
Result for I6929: 0.032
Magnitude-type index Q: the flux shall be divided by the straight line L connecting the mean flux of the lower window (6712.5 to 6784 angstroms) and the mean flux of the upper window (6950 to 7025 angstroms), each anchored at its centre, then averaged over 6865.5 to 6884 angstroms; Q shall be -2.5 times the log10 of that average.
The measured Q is 0.07 mag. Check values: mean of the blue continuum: 10.5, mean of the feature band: 9.29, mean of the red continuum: 9.37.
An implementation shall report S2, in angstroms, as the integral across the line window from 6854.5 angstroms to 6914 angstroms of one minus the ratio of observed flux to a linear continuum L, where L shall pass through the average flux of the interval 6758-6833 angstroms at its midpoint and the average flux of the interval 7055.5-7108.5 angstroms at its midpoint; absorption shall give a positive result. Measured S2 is 4.20 angstroms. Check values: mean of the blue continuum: 10.4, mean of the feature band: 9.32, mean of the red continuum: 9.2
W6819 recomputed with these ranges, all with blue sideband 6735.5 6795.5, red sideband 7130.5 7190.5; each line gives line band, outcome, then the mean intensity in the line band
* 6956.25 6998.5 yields 0.032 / 9.33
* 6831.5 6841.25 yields 0.065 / 9.72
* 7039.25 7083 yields -0.012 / 9.29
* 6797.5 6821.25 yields 0.099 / 9.55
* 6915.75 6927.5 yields 0.033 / 9.59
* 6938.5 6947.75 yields 0.048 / 9.36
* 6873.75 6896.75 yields 0.072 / 9.43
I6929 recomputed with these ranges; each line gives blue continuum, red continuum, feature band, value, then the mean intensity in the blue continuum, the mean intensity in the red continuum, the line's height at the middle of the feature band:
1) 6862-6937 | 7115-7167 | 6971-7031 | -0.01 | 9.38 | 8.82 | 9.14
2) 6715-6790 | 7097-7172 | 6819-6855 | 0.06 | 10.5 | 8.82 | 10.1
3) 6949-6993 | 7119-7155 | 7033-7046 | -0.04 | 9.42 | 8.78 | 9.16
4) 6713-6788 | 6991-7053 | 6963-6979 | 0.02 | 10.5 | 9.31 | 9.53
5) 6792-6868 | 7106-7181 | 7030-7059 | -0.05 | 9.48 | 8.77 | 8.99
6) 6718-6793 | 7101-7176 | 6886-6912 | 0.06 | 10.5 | 8.79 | 9.84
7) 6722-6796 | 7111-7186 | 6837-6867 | 0.07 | 10.5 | 8.78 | 10.1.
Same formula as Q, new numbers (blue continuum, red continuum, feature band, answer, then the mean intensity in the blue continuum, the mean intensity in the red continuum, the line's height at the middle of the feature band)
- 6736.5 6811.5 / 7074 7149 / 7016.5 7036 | 0.00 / 10.4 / 9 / 9.36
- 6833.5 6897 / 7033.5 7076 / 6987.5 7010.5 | 0.01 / 9.42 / 9.28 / 9.32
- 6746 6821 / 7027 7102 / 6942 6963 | 0.03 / 10.4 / 9.3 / 9.74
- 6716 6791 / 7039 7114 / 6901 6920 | 0.06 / 10.5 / 9.2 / 9.86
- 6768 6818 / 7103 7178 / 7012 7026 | -0.02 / 10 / 8.78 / 9.22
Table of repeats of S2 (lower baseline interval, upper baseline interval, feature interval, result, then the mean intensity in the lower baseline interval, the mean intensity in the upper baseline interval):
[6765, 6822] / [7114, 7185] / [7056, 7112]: -1.17 angstroms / 9.99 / 8.76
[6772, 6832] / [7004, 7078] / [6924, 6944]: 0.46 angstroms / 10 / 9.32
